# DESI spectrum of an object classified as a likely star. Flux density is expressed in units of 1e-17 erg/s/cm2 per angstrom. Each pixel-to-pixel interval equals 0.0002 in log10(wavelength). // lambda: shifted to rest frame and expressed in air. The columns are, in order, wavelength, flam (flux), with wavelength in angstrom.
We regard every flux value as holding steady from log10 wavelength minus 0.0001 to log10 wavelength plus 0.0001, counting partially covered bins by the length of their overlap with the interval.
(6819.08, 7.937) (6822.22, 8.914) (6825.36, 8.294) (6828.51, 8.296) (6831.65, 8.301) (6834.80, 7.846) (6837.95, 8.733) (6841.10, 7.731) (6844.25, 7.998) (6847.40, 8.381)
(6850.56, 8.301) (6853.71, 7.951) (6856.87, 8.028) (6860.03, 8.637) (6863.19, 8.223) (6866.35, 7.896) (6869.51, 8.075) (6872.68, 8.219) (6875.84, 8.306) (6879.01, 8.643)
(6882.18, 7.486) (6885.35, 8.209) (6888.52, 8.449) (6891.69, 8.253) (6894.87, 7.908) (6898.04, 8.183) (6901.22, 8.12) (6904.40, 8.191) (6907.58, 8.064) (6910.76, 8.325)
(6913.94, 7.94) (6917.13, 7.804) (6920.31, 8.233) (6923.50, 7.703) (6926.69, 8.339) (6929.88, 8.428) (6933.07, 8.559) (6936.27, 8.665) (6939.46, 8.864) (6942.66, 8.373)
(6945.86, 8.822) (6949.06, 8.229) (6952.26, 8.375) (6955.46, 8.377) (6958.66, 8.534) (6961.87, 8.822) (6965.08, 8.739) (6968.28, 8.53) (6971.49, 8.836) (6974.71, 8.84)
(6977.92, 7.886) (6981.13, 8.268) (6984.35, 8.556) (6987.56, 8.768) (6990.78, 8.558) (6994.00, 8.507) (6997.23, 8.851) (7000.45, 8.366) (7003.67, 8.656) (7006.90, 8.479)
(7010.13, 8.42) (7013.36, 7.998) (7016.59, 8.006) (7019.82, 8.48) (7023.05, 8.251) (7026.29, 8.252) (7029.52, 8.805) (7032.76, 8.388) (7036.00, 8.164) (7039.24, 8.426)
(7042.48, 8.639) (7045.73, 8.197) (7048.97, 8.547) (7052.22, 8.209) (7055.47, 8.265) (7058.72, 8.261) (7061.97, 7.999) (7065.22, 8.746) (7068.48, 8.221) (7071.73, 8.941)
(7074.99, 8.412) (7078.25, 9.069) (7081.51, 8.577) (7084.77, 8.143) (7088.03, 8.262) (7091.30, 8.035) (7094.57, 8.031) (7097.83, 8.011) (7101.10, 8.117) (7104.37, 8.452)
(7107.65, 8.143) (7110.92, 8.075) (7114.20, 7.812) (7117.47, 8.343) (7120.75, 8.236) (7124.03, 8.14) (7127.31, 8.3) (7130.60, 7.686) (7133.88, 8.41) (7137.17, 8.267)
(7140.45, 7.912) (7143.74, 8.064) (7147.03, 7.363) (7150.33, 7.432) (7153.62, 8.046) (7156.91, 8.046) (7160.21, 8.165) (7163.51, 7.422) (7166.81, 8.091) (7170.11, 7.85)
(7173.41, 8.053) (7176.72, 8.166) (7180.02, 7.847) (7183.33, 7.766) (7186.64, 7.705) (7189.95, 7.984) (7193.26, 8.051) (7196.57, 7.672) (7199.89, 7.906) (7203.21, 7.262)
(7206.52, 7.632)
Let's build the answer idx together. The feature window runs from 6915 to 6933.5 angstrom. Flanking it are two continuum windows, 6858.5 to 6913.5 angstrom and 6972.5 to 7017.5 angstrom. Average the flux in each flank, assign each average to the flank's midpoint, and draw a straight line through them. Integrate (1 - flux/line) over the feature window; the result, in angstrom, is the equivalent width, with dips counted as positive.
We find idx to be 0.3 angstrom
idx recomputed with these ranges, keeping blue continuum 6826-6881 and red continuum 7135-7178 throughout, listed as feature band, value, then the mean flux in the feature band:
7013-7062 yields -1.8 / 8.32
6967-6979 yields -0.7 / 8.55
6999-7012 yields -0.7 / 8.47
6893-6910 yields 0.1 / 8.11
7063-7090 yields -1.8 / 8.53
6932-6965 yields -1.9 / 8.57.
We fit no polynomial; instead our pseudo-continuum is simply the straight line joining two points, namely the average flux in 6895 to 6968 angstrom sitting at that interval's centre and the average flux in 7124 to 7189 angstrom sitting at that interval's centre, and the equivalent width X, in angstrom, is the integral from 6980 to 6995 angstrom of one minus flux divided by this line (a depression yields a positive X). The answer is -0.5 angstrom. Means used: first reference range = 8.35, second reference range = 7.93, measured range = 8.54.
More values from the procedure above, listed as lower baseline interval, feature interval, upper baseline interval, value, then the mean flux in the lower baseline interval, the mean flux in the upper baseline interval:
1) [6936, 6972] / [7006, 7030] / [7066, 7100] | 0.49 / 8.59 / 8.38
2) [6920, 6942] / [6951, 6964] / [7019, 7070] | -0.22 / 8.41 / 8.36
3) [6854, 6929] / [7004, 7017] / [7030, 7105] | 0.00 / 8.14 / 8.36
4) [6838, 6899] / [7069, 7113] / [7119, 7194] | -1.74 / 8.17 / 7.96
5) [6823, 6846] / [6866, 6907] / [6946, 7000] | 0.86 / 8.2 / 8.55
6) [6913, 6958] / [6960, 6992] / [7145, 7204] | -1.24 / 8.35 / 7.83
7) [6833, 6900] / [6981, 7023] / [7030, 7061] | -0.74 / 8.16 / 8.35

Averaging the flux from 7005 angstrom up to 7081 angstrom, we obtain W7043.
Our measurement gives 8.4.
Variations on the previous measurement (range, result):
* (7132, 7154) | 7.92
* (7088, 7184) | 8.02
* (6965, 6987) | 8.52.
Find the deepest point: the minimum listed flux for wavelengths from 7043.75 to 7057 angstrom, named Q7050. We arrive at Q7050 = 8.197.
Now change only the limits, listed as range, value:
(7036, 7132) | 7.686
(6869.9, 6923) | 7.486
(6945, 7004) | 7.886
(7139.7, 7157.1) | 7.363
